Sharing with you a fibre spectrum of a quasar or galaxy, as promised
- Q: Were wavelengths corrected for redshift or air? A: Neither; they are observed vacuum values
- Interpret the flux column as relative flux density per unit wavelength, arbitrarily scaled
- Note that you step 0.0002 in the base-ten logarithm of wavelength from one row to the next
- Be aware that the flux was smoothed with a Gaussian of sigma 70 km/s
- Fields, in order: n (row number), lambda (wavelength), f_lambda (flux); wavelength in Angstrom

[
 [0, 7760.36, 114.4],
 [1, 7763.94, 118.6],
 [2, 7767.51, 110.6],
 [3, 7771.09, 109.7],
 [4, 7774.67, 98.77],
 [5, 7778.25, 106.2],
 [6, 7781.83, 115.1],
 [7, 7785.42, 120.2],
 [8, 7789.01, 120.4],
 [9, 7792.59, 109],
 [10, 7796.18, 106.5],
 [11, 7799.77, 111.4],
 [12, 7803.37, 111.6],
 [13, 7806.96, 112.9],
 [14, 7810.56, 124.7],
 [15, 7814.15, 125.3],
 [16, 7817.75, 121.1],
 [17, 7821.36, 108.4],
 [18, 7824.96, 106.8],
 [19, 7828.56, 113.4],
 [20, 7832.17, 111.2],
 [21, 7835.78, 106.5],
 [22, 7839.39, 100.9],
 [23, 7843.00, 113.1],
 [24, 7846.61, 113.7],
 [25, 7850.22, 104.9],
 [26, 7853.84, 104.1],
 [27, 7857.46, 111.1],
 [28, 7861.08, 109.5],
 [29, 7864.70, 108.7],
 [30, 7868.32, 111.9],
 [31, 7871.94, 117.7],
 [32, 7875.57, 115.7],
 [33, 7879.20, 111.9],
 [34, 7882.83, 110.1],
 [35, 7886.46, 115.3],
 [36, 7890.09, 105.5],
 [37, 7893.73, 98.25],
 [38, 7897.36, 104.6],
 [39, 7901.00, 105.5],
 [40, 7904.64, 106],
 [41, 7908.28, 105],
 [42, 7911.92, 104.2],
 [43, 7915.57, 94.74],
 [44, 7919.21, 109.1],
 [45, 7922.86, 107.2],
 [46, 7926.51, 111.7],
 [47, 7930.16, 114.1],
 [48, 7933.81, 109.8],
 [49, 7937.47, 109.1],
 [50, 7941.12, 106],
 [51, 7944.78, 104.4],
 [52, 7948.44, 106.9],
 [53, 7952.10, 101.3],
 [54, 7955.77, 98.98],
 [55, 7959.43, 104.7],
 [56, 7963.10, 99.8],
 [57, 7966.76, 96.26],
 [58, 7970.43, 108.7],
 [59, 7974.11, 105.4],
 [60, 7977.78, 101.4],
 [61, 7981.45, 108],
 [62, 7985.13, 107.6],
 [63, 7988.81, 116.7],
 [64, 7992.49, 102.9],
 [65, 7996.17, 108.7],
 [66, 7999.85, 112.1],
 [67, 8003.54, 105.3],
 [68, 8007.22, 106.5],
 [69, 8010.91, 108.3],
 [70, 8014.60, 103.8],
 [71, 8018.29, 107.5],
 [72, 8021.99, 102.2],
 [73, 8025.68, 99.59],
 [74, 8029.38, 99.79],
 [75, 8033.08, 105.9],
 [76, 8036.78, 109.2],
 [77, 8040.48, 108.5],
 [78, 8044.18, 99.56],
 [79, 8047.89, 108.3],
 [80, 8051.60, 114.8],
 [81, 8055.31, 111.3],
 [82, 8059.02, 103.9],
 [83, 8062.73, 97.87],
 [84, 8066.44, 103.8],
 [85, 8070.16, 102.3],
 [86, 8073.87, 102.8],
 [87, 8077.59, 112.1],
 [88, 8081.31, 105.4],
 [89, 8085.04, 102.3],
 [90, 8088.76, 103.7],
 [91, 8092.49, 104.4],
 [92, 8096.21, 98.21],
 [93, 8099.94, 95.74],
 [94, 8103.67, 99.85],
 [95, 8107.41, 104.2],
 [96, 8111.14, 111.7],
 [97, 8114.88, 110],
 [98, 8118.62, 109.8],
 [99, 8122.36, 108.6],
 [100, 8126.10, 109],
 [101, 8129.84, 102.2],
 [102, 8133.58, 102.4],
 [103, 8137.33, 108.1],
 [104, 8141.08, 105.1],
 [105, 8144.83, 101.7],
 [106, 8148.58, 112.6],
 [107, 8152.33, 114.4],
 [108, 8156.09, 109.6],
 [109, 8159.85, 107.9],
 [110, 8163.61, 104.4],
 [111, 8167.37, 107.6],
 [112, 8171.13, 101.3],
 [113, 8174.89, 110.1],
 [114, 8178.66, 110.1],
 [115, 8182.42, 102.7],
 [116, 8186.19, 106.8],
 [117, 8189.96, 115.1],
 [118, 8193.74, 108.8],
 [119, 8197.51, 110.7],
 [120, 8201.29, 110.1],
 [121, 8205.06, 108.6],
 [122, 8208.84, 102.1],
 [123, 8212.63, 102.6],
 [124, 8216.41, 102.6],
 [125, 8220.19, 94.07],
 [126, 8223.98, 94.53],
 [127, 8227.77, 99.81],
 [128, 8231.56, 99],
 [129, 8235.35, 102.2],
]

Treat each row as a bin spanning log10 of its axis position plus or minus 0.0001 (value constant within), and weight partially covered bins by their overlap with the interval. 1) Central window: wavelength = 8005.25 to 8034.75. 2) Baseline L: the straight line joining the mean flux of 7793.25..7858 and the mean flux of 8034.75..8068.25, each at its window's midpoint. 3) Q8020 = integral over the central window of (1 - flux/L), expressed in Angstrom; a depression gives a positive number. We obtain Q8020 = 0.8 Angstrom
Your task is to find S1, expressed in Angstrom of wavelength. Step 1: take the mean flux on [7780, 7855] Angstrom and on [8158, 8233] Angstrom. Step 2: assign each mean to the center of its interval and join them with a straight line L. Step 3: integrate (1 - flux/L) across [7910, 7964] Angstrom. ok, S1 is 2.2 Angstrom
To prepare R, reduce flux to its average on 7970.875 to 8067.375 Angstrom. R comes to 106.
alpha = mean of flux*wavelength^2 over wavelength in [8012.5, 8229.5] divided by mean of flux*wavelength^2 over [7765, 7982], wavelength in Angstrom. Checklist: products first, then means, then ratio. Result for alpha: 1.03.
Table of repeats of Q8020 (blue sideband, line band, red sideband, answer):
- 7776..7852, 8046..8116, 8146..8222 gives 2.4 Angstrom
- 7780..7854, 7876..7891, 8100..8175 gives 0.0 Angstrom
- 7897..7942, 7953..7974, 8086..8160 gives 0.9 Angstrom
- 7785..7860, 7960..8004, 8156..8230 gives 1.2 Angstrom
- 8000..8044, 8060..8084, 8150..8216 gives 0.5 Angstrom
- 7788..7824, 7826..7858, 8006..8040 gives 1.3 Angstrom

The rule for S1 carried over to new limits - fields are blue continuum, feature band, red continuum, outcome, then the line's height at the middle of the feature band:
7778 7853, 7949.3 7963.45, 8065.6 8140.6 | 0.92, 109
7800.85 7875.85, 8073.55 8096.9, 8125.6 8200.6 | 0.88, 109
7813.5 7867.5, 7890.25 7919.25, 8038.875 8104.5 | 1.44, 109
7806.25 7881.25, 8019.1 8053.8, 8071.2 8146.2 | 0.44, 107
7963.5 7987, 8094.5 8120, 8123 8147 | 0.19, 105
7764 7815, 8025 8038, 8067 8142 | 0.37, 107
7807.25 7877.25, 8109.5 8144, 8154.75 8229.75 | -0.18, 107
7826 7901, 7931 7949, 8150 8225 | 0.16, 109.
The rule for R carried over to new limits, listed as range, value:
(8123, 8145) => 105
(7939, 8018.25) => 105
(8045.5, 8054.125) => 111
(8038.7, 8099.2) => 105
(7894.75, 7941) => 107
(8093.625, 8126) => 105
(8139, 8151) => 107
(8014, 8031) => 103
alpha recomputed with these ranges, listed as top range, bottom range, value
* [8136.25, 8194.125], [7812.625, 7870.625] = 1.06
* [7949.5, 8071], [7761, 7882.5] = 0.99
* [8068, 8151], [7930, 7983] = 1.04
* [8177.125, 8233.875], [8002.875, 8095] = 1.03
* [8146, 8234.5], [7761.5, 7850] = 1.04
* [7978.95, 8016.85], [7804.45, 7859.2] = 1.01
